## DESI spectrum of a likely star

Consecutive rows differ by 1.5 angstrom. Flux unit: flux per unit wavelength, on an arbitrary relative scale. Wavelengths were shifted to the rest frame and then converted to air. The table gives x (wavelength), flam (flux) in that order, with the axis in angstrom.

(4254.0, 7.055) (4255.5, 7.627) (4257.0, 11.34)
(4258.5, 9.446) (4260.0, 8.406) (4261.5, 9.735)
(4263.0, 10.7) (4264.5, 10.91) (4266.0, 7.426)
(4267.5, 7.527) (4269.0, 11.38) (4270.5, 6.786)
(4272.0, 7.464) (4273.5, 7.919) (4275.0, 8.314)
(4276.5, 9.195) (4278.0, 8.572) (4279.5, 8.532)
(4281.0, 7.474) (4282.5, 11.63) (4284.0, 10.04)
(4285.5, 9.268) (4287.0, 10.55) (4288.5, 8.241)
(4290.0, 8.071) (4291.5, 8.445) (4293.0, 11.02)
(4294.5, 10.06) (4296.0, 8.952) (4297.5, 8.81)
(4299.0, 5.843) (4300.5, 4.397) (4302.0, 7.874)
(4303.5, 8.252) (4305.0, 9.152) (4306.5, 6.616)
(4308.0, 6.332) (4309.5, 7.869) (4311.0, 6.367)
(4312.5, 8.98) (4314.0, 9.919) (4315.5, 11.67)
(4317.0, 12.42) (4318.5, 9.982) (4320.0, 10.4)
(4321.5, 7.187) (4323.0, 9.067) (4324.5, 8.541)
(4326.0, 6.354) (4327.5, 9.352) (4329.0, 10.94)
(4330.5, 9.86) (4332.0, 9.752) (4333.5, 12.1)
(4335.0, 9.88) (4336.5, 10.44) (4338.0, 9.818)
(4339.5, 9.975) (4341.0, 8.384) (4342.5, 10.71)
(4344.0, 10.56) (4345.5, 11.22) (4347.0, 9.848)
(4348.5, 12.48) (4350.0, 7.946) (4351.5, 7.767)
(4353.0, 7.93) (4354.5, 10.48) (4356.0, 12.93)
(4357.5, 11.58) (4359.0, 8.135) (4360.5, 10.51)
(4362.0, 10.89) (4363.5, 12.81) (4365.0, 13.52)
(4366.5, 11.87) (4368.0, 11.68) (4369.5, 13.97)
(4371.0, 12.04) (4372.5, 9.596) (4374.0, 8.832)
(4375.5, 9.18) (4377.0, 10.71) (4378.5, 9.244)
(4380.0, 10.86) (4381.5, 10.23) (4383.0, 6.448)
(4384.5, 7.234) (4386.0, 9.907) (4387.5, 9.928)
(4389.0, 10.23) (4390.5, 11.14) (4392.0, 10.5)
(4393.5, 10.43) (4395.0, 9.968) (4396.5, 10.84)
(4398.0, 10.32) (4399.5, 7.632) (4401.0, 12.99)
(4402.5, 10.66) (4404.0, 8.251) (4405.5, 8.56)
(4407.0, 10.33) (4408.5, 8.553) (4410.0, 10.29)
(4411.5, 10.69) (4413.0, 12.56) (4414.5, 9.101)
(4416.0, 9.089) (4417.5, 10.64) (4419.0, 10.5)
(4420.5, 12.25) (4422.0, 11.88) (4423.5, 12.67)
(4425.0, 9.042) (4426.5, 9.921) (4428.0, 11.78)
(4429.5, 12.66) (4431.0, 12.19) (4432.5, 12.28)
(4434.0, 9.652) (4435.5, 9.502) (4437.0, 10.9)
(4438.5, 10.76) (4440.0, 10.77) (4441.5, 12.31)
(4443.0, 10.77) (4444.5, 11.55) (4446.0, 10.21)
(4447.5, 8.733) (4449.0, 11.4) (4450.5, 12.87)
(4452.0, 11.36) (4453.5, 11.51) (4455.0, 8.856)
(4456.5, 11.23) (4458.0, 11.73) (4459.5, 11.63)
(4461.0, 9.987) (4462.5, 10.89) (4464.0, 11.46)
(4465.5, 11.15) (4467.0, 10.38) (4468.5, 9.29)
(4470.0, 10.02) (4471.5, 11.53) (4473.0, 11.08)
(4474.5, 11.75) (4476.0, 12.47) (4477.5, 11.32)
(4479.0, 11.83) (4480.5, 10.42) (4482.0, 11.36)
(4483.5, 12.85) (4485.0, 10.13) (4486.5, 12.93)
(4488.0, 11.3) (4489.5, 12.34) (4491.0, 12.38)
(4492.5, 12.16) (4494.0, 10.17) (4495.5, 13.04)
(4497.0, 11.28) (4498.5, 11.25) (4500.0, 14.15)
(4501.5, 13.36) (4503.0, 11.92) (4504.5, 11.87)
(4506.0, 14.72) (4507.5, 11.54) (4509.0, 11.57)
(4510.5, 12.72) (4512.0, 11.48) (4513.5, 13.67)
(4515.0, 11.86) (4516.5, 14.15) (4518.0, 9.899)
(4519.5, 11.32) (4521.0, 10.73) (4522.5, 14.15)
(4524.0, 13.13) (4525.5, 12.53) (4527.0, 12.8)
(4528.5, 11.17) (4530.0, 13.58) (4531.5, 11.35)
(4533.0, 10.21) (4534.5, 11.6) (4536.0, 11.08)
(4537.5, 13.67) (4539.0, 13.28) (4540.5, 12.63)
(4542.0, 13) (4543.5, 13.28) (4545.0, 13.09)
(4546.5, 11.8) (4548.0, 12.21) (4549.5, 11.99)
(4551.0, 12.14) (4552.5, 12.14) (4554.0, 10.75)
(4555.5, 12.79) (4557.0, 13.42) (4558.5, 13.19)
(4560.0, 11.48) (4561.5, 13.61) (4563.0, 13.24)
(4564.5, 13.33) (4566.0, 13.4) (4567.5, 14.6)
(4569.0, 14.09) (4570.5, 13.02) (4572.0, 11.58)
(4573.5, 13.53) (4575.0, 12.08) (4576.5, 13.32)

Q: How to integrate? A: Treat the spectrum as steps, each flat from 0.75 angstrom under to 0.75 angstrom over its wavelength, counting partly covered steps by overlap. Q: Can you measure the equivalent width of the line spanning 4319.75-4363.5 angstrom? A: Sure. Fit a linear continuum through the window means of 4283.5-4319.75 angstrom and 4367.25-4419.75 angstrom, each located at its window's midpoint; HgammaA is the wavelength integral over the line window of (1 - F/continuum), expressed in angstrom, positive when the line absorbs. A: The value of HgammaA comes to -2.6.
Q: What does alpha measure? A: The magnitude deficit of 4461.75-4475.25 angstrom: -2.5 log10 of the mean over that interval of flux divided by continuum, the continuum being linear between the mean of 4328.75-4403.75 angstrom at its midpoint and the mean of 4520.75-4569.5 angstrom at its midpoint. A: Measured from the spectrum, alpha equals 0.08 mag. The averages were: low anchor 10.3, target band 10.8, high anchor 12.6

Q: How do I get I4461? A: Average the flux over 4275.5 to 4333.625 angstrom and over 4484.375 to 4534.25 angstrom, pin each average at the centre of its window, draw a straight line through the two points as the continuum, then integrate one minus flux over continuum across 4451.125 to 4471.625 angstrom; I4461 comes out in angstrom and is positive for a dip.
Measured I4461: 1.1 angstrom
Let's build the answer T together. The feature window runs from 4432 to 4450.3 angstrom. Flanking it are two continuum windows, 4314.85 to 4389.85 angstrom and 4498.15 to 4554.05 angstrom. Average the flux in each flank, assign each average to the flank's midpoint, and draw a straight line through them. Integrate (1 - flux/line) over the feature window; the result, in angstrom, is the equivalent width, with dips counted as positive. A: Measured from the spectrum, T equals 0.8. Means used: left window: 10.1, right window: 12.3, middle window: 10.8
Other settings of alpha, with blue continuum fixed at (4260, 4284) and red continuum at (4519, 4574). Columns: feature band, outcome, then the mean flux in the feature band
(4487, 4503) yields -0.02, 12.1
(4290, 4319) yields 0.10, 8.55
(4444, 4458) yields 0.04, 10.9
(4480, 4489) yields 0.02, 11.6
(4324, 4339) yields 0.00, 9.73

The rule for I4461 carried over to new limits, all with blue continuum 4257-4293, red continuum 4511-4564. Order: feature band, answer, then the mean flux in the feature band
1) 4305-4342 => 1.5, 9.27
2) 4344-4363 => -0.3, 10.2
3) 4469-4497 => 0.2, 11.6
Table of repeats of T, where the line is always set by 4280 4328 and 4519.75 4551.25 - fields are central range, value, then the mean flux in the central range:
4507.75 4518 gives -0.29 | 12.3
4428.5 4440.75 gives -0.39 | 11.1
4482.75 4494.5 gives -0.21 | 11.8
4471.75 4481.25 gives -0.05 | 11.5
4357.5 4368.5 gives -1.95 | 11.4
